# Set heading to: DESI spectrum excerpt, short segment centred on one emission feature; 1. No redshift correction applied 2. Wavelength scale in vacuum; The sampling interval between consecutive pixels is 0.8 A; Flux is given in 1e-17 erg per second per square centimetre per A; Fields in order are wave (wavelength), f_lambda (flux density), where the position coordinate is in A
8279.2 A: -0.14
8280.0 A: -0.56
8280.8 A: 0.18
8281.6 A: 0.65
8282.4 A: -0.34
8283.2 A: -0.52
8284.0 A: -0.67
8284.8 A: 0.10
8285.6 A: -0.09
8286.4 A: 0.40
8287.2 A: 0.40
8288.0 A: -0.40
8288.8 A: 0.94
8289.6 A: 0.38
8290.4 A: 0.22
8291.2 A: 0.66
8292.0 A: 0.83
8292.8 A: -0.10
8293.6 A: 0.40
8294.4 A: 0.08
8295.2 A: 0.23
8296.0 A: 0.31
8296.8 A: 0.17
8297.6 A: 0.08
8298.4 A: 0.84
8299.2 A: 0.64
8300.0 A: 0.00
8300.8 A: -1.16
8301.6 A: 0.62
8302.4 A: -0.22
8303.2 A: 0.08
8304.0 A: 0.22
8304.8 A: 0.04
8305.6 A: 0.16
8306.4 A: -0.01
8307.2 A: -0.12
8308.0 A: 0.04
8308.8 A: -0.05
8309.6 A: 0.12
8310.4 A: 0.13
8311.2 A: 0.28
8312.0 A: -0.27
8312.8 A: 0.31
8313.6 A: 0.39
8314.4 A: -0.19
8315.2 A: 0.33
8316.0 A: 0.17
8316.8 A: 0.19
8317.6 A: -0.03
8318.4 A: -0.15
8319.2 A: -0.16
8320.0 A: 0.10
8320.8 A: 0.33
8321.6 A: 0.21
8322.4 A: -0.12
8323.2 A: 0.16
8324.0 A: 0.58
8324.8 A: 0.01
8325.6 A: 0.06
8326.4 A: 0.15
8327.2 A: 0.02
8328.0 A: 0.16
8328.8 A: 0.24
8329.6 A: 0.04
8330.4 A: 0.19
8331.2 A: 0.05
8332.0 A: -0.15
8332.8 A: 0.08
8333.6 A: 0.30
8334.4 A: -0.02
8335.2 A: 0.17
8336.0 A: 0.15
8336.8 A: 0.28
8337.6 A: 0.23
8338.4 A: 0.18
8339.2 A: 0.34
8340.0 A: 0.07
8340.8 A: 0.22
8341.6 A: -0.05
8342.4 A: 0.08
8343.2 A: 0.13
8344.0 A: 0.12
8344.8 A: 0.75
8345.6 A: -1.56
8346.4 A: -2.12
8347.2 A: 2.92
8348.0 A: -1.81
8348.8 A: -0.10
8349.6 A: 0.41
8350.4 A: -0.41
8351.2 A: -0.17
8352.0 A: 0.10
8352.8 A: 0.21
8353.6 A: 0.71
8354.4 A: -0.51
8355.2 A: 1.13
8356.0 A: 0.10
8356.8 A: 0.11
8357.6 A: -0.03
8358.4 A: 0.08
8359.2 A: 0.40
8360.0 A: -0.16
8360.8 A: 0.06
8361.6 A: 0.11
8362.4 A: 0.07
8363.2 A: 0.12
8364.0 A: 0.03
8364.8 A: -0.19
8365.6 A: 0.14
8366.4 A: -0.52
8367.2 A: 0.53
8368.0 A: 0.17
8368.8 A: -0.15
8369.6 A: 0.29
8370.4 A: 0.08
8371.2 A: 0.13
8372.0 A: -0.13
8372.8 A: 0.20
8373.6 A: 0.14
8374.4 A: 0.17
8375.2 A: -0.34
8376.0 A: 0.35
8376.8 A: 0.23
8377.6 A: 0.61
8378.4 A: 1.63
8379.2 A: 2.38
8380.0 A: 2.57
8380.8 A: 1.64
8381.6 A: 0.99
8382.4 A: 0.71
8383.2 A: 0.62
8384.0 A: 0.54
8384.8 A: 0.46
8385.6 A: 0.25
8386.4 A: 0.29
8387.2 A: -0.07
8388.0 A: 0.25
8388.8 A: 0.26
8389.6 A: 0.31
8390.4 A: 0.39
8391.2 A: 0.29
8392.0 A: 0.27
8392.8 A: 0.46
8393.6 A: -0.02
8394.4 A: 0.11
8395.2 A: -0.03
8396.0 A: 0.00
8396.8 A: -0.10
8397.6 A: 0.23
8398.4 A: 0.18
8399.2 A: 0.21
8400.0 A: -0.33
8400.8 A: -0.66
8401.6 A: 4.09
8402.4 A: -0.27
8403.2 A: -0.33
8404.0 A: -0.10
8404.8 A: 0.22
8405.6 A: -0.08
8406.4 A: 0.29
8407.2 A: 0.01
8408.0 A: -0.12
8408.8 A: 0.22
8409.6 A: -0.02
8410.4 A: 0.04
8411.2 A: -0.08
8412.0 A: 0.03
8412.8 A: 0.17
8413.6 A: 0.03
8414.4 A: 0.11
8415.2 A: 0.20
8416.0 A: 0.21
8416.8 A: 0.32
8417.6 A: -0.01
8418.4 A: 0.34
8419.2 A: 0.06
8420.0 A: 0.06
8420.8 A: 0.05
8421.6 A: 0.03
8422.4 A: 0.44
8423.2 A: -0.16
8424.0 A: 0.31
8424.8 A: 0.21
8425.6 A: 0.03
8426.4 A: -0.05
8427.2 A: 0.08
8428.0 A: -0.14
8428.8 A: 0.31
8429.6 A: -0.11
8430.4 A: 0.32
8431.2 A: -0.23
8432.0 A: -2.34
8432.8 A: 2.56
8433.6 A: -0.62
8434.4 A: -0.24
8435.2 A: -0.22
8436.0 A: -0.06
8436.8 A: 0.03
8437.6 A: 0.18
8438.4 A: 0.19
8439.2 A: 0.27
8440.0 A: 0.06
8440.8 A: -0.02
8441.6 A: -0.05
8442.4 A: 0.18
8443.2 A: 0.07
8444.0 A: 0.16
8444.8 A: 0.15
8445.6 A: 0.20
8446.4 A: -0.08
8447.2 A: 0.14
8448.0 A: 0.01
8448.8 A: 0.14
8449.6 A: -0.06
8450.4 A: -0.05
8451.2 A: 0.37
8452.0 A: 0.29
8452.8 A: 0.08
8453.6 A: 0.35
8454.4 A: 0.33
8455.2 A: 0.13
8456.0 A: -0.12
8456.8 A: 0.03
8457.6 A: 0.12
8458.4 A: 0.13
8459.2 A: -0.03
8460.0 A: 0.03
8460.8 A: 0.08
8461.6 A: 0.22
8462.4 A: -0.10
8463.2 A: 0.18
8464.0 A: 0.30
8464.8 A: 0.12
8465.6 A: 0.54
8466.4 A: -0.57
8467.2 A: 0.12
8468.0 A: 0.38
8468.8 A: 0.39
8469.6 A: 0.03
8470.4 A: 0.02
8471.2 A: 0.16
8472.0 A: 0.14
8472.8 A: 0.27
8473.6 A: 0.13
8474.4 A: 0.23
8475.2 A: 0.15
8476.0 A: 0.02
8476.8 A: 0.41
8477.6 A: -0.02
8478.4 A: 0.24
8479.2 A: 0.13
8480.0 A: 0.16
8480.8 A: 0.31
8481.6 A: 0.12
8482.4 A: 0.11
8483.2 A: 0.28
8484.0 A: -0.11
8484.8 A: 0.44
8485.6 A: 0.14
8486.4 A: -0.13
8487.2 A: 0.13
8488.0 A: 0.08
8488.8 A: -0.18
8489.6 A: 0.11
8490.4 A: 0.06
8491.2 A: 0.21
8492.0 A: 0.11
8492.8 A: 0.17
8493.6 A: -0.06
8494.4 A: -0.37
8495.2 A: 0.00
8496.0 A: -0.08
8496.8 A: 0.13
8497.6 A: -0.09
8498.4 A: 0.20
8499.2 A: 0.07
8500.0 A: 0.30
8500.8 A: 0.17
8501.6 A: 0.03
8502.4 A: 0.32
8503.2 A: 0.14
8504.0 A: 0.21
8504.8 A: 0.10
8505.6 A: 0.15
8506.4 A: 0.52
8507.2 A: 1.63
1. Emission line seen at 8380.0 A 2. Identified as Hbeta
